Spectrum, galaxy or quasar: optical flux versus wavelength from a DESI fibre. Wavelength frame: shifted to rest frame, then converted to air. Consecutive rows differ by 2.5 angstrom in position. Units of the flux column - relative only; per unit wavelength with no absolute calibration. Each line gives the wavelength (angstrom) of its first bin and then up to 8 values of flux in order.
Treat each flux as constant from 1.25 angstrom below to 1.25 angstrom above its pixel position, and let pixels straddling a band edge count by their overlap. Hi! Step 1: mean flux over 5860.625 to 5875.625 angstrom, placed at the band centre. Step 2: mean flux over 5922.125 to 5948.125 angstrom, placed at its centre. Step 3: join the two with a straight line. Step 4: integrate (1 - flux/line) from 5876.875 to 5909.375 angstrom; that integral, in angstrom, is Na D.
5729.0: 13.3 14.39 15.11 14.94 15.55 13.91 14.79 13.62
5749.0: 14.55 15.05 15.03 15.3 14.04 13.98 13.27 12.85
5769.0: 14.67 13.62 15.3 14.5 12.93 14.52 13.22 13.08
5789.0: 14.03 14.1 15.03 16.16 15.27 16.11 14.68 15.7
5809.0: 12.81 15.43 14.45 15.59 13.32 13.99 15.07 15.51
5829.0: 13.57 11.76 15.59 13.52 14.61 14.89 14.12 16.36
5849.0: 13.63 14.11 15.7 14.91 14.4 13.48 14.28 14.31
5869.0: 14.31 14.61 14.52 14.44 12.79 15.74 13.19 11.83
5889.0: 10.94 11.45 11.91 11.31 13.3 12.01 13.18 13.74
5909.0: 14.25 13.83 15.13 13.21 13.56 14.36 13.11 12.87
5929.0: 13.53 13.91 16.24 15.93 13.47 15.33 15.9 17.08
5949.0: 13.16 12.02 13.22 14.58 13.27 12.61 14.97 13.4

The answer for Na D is 3.8 angstrom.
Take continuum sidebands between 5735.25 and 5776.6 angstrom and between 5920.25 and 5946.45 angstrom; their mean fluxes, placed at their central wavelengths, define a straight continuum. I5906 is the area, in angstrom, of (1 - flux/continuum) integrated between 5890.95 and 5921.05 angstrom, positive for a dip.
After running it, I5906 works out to 2.9 angstrom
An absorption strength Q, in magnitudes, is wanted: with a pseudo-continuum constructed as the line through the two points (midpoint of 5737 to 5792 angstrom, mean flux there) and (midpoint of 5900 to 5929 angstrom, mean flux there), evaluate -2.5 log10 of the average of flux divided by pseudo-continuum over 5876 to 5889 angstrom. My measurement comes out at 0.03 mag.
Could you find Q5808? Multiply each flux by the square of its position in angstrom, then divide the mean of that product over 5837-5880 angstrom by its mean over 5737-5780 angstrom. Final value 1.04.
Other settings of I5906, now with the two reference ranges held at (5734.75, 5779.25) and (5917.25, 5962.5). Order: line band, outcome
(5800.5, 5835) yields -0.6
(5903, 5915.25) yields 0.1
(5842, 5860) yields -0.7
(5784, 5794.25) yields 0.3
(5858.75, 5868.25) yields 0.1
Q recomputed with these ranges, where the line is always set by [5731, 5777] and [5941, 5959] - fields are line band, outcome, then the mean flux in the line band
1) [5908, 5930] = 0.05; 13.8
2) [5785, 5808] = -0.03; 14.9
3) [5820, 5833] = 0.03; 14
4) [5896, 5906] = 0.14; 12.6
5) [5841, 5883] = -0.01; 14.5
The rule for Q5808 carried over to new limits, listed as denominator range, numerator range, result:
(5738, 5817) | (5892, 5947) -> 1.01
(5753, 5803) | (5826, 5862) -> 1.03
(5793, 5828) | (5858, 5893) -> 0.93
